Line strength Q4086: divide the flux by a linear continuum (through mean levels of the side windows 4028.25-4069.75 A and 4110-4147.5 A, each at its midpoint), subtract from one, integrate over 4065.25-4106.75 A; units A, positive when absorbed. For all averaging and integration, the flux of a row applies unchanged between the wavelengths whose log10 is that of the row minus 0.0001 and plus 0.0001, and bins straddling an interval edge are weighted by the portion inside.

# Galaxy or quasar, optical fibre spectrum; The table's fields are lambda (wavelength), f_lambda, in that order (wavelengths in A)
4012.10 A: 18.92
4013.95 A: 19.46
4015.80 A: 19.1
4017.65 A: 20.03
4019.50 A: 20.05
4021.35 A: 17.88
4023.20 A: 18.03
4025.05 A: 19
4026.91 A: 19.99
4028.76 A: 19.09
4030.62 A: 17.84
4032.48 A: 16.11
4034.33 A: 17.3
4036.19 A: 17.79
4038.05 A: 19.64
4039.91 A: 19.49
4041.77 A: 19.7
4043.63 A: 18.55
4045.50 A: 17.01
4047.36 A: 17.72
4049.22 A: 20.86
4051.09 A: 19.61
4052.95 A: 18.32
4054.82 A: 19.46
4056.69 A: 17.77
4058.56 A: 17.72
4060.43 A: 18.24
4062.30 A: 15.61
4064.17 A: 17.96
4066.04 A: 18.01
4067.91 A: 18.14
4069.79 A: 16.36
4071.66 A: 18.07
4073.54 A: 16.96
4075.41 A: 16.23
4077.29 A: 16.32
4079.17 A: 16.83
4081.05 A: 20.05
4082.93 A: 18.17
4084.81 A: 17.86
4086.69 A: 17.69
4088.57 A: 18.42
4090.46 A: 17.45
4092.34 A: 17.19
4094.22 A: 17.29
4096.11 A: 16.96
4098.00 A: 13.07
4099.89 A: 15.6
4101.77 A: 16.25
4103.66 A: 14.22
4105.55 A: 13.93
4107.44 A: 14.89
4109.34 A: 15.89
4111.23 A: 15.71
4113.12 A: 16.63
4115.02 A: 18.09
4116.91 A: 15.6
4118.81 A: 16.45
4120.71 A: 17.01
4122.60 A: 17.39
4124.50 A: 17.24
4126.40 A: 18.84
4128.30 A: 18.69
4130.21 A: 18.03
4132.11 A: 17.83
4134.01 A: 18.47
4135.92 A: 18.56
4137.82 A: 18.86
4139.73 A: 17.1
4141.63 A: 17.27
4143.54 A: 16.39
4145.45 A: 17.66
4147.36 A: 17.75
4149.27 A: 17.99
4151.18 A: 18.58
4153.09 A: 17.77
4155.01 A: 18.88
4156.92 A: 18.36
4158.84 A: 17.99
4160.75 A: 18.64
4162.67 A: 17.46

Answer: 2.4 A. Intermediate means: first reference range 18.2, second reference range 17.5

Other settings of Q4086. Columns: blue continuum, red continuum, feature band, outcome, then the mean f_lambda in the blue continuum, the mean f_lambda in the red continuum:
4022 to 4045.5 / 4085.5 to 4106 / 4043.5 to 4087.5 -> -1.4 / 18.5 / 16.3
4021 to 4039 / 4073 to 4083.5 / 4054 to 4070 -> 0.0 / 18.3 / 17.4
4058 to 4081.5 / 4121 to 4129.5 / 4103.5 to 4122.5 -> 2.0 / 17.4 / 18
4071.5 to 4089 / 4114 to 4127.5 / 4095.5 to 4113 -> 2.2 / 17.6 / 17.2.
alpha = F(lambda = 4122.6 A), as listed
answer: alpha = 17.39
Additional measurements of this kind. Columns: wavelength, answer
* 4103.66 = 14.22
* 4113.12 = 16.63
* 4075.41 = 16.23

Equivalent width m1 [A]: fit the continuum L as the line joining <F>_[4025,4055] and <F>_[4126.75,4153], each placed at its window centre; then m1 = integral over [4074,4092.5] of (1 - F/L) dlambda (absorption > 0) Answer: 0.7 A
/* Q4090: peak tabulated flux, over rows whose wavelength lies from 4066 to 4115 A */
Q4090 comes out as 20.05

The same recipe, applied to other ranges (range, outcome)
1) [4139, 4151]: 17.99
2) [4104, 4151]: 18.86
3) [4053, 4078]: 19.46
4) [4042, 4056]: 20.86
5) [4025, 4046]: 19.99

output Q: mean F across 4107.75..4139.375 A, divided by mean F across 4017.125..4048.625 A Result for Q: 0.9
